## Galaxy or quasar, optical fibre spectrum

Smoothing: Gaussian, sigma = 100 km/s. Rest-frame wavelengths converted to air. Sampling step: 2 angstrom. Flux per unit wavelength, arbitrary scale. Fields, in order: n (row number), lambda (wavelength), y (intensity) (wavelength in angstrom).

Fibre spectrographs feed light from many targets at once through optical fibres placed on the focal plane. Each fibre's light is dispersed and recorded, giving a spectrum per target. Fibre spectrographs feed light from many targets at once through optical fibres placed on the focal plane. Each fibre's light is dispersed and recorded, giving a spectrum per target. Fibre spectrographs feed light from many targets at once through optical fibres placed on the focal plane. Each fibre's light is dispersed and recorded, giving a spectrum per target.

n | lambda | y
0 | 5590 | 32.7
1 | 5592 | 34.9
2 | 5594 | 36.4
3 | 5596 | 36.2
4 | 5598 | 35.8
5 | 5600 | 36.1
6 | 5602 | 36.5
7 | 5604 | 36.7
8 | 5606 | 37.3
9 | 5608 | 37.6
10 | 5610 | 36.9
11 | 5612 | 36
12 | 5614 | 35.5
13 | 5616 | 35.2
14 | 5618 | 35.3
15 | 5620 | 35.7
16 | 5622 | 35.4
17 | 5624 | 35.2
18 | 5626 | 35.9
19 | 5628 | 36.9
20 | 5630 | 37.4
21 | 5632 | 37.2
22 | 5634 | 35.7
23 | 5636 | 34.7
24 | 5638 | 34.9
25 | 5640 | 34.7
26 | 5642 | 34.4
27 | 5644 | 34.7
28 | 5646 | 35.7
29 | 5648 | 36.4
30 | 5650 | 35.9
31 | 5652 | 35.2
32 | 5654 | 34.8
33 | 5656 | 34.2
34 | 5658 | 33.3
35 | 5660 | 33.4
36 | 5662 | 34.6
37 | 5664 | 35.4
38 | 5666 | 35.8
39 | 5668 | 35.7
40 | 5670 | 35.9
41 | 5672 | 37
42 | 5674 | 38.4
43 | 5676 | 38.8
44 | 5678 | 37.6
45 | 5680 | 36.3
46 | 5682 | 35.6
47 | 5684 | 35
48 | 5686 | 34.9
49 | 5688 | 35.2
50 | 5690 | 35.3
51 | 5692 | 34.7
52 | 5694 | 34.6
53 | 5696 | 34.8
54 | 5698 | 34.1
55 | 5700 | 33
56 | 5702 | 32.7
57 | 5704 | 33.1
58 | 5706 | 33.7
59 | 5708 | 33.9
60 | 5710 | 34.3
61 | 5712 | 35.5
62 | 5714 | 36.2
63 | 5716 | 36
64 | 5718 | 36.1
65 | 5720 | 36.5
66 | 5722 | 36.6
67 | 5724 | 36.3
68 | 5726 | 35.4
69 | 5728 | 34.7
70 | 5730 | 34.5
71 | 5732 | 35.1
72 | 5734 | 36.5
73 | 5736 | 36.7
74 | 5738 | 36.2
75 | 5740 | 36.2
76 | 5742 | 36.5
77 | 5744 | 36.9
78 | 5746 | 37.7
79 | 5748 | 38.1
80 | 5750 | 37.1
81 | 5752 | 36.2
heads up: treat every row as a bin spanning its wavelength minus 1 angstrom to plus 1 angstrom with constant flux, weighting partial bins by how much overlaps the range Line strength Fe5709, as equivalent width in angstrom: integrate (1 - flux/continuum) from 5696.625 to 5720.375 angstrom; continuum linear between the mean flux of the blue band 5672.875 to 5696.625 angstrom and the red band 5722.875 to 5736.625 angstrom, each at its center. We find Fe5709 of 0.8 angstrom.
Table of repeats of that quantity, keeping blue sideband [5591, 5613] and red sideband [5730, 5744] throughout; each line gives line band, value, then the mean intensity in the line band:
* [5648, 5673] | 0.8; 35.2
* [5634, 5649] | 0.5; 35.1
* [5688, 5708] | 1.2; 34.1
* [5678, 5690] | 0.2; 35.6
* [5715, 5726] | 0.0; 36.2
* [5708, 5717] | 0.2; 35.3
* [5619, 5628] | 0.2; 35.7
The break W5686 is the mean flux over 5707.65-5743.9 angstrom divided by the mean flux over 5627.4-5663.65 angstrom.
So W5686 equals 1.0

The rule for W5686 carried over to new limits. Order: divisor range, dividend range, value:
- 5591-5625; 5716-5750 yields 1.01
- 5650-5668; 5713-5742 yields 1.04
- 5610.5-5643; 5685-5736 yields 0.98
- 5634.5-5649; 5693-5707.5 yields 0.96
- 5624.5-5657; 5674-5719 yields 0.99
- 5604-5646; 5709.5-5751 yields 1.01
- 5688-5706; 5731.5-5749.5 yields 1.08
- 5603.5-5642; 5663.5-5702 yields 0.99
